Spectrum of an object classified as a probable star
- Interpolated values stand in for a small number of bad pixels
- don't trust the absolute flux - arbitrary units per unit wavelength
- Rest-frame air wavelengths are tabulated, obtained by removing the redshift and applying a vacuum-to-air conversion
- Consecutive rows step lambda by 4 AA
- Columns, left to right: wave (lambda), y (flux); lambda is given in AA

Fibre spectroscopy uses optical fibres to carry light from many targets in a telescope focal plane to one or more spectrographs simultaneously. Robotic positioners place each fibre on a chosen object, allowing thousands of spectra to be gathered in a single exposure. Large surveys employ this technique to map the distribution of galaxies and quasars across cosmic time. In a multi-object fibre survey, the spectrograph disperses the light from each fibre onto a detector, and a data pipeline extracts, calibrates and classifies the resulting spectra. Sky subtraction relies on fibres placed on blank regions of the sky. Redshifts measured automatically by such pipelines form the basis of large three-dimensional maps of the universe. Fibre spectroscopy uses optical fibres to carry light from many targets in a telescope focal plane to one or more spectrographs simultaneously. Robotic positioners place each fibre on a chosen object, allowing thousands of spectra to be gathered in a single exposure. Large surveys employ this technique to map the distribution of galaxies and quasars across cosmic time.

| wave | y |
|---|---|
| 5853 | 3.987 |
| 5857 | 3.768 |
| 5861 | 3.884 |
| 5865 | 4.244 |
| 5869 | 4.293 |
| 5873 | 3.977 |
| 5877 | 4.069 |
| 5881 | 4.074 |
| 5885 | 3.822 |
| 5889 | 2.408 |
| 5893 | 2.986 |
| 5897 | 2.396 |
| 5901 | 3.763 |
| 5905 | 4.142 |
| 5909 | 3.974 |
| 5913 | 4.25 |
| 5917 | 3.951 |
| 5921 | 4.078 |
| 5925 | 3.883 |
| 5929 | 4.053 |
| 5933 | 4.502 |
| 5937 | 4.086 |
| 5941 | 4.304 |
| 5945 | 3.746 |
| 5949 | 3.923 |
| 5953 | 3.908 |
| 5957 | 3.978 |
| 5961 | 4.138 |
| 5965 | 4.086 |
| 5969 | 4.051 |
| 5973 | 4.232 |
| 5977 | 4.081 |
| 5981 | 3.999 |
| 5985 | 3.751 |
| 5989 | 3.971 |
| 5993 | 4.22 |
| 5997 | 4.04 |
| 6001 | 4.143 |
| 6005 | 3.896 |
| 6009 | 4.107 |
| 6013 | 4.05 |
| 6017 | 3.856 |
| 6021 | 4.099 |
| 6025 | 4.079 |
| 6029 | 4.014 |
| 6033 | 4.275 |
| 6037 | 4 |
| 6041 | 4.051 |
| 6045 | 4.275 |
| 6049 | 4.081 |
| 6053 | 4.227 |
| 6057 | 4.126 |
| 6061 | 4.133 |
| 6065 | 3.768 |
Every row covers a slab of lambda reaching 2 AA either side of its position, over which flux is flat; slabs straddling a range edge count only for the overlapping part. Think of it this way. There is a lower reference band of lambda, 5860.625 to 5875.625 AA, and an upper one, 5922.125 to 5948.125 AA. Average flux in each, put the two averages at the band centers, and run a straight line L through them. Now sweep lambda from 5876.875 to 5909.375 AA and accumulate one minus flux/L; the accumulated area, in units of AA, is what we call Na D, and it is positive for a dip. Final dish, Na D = 5.1 AA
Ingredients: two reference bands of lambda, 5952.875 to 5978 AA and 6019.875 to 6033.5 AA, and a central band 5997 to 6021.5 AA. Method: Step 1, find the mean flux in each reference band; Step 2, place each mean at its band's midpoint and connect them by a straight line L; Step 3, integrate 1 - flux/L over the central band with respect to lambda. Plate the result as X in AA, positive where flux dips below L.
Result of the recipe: 0.43 AA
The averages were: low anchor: 4.08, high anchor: 4.1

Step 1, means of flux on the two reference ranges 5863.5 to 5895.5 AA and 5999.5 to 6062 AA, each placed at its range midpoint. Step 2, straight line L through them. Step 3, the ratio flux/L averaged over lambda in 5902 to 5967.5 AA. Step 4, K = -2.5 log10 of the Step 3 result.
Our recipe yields -0.06 mag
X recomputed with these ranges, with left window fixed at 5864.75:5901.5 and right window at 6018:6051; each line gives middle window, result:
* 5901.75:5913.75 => -1.37 AA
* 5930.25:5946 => -1.76 AA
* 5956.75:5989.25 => -1.30 AA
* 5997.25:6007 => -0.09 AA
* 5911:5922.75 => -1.30 AA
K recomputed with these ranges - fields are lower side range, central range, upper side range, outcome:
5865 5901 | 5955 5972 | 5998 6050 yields -0.061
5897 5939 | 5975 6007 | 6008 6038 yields 0.007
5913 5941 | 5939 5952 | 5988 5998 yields 0.034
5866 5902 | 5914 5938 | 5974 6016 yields -0.103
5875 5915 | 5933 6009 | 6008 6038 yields -0.049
